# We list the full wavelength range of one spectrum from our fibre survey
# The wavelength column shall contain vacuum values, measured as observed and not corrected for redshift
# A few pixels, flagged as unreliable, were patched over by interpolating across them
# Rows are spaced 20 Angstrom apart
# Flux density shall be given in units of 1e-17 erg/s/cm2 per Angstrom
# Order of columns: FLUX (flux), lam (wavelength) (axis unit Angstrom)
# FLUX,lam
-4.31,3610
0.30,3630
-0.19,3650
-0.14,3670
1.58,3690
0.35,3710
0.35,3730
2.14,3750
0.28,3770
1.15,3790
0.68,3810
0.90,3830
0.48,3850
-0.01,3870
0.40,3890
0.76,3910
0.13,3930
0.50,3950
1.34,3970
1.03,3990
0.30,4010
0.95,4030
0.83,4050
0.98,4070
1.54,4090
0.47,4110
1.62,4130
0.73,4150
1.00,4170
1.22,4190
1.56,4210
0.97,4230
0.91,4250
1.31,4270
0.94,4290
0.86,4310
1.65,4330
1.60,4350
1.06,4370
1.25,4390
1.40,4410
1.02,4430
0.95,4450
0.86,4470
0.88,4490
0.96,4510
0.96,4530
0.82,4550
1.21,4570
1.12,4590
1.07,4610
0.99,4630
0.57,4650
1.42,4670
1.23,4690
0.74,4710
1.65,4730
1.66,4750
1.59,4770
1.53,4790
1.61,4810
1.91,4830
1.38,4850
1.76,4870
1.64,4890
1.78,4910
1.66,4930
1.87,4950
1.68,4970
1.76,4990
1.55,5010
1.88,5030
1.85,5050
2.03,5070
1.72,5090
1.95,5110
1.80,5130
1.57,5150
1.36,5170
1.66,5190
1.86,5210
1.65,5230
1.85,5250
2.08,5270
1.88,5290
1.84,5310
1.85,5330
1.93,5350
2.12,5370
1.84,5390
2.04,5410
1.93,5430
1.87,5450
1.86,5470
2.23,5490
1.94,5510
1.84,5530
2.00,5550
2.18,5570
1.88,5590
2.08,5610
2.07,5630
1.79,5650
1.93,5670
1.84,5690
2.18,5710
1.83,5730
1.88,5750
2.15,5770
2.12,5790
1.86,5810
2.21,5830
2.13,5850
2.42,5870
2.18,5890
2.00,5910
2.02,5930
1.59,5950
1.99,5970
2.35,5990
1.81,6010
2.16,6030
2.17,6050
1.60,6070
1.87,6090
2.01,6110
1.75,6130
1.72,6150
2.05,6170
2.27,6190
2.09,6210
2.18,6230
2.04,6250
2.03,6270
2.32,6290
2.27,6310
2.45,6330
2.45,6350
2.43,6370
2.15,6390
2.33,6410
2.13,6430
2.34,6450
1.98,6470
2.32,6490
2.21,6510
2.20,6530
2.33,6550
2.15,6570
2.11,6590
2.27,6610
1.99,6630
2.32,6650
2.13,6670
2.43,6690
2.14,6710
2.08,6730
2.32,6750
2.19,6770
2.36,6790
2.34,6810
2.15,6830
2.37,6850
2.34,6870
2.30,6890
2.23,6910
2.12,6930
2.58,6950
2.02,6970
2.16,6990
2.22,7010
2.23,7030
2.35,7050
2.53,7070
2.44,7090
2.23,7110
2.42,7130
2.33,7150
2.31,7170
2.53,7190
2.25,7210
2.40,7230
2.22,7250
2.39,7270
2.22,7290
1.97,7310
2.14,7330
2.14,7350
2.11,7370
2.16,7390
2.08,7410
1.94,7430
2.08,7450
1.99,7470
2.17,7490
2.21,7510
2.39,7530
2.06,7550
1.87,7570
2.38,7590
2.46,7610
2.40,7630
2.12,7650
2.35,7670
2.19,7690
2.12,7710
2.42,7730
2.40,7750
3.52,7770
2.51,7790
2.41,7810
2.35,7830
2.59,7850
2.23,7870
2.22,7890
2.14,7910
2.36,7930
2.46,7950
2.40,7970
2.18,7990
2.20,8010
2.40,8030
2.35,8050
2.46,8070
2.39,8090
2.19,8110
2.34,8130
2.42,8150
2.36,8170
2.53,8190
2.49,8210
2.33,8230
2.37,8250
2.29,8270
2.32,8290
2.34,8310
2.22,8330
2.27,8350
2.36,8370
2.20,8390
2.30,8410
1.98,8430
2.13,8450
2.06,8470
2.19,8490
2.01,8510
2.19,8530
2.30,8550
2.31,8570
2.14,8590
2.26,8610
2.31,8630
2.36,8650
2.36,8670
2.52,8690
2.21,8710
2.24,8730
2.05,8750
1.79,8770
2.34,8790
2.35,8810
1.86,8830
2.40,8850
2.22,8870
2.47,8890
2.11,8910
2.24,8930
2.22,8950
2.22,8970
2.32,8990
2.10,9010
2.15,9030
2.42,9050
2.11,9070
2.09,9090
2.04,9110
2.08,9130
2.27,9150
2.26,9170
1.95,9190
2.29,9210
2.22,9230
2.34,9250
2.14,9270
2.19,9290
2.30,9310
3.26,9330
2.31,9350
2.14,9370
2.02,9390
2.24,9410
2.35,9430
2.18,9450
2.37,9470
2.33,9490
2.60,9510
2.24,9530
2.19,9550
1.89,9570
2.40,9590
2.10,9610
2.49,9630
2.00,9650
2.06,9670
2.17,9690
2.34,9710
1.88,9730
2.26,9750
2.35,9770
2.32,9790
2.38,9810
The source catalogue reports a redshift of 0.18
